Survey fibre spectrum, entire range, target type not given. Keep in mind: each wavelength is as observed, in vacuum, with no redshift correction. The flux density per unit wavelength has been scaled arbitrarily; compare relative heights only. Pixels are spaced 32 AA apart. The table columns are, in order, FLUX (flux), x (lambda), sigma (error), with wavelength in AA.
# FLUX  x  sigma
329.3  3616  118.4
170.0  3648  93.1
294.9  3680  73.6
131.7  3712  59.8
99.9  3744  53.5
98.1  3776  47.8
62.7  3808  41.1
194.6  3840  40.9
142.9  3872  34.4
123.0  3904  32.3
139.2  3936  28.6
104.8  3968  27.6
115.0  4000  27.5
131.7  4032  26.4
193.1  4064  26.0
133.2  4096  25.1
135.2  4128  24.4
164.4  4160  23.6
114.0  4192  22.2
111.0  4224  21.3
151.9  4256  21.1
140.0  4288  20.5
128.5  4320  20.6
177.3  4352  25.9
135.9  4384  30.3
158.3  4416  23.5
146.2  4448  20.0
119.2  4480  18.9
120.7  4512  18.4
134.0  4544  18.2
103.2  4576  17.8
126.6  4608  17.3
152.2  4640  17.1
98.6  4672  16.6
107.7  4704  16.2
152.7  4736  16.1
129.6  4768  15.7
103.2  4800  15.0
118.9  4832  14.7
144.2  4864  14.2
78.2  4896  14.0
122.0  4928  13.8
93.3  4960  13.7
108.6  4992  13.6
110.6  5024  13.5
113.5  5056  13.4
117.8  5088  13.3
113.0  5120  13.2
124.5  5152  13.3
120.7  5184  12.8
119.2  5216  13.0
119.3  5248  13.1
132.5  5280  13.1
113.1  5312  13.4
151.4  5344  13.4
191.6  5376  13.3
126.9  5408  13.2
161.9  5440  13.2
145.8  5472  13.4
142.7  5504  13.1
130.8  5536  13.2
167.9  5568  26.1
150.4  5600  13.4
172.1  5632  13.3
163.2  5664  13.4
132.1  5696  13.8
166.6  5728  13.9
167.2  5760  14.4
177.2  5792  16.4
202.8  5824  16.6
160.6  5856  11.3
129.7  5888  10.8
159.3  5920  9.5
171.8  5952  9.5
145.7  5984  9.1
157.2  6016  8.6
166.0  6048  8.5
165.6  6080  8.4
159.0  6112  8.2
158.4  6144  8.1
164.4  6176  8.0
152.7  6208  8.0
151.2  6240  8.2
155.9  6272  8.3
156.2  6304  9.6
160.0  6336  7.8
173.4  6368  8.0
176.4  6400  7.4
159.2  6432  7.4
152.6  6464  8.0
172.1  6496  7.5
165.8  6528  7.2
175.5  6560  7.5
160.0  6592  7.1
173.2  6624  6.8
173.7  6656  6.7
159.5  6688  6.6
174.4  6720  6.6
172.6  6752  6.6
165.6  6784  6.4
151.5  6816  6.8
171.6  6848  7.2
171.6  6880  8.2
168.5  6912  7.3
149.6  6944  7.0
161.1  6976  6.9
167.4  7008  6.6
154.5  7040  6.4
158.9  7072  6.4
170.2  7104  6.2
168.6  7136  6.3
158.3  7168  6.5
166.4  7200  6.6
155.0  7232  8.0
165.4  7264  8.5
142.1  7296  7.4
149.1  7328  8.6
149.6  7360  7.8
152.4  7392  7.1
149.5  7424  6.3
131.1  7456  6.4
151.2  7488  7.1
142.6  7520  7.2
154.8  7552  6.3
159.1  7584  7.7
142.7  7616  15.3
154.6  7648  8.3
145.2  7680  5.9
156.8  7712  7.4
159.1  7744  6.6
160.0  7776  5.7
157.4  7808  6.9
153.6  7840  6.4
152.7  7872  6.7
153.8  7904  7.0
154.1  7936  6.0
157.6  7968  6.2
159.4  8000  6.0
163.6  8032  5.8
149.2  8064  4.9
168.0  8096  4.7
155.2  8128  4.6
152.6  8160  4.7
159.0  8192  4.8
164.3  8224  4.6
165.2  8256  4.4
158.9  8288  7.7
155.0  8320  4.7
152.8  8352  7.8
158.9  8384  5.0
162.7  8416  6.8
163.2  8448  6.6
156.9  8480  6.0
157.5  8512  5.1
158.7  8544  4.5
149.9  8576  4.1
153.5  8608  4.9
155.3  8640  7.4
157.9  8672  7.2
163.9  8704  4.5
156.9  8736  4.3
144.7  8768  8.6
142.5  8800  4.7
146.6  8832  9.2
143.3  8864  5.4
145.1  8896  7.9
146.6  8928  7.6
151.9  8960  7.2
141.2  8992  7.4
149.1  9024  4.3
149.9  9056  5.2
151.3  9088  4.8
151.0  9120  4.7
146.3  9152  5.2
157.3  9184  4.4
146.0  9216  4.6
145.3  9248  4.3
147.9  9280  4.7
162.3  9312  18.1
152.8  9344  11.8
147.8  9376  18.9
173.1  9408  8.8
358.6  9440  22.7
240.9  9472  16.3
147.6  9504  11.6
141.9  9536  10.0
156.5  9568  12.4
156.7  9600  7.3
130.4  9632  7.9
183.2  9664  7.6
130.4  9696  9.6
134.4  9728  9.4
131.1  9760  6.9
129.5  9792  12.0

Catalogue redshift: 0.438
